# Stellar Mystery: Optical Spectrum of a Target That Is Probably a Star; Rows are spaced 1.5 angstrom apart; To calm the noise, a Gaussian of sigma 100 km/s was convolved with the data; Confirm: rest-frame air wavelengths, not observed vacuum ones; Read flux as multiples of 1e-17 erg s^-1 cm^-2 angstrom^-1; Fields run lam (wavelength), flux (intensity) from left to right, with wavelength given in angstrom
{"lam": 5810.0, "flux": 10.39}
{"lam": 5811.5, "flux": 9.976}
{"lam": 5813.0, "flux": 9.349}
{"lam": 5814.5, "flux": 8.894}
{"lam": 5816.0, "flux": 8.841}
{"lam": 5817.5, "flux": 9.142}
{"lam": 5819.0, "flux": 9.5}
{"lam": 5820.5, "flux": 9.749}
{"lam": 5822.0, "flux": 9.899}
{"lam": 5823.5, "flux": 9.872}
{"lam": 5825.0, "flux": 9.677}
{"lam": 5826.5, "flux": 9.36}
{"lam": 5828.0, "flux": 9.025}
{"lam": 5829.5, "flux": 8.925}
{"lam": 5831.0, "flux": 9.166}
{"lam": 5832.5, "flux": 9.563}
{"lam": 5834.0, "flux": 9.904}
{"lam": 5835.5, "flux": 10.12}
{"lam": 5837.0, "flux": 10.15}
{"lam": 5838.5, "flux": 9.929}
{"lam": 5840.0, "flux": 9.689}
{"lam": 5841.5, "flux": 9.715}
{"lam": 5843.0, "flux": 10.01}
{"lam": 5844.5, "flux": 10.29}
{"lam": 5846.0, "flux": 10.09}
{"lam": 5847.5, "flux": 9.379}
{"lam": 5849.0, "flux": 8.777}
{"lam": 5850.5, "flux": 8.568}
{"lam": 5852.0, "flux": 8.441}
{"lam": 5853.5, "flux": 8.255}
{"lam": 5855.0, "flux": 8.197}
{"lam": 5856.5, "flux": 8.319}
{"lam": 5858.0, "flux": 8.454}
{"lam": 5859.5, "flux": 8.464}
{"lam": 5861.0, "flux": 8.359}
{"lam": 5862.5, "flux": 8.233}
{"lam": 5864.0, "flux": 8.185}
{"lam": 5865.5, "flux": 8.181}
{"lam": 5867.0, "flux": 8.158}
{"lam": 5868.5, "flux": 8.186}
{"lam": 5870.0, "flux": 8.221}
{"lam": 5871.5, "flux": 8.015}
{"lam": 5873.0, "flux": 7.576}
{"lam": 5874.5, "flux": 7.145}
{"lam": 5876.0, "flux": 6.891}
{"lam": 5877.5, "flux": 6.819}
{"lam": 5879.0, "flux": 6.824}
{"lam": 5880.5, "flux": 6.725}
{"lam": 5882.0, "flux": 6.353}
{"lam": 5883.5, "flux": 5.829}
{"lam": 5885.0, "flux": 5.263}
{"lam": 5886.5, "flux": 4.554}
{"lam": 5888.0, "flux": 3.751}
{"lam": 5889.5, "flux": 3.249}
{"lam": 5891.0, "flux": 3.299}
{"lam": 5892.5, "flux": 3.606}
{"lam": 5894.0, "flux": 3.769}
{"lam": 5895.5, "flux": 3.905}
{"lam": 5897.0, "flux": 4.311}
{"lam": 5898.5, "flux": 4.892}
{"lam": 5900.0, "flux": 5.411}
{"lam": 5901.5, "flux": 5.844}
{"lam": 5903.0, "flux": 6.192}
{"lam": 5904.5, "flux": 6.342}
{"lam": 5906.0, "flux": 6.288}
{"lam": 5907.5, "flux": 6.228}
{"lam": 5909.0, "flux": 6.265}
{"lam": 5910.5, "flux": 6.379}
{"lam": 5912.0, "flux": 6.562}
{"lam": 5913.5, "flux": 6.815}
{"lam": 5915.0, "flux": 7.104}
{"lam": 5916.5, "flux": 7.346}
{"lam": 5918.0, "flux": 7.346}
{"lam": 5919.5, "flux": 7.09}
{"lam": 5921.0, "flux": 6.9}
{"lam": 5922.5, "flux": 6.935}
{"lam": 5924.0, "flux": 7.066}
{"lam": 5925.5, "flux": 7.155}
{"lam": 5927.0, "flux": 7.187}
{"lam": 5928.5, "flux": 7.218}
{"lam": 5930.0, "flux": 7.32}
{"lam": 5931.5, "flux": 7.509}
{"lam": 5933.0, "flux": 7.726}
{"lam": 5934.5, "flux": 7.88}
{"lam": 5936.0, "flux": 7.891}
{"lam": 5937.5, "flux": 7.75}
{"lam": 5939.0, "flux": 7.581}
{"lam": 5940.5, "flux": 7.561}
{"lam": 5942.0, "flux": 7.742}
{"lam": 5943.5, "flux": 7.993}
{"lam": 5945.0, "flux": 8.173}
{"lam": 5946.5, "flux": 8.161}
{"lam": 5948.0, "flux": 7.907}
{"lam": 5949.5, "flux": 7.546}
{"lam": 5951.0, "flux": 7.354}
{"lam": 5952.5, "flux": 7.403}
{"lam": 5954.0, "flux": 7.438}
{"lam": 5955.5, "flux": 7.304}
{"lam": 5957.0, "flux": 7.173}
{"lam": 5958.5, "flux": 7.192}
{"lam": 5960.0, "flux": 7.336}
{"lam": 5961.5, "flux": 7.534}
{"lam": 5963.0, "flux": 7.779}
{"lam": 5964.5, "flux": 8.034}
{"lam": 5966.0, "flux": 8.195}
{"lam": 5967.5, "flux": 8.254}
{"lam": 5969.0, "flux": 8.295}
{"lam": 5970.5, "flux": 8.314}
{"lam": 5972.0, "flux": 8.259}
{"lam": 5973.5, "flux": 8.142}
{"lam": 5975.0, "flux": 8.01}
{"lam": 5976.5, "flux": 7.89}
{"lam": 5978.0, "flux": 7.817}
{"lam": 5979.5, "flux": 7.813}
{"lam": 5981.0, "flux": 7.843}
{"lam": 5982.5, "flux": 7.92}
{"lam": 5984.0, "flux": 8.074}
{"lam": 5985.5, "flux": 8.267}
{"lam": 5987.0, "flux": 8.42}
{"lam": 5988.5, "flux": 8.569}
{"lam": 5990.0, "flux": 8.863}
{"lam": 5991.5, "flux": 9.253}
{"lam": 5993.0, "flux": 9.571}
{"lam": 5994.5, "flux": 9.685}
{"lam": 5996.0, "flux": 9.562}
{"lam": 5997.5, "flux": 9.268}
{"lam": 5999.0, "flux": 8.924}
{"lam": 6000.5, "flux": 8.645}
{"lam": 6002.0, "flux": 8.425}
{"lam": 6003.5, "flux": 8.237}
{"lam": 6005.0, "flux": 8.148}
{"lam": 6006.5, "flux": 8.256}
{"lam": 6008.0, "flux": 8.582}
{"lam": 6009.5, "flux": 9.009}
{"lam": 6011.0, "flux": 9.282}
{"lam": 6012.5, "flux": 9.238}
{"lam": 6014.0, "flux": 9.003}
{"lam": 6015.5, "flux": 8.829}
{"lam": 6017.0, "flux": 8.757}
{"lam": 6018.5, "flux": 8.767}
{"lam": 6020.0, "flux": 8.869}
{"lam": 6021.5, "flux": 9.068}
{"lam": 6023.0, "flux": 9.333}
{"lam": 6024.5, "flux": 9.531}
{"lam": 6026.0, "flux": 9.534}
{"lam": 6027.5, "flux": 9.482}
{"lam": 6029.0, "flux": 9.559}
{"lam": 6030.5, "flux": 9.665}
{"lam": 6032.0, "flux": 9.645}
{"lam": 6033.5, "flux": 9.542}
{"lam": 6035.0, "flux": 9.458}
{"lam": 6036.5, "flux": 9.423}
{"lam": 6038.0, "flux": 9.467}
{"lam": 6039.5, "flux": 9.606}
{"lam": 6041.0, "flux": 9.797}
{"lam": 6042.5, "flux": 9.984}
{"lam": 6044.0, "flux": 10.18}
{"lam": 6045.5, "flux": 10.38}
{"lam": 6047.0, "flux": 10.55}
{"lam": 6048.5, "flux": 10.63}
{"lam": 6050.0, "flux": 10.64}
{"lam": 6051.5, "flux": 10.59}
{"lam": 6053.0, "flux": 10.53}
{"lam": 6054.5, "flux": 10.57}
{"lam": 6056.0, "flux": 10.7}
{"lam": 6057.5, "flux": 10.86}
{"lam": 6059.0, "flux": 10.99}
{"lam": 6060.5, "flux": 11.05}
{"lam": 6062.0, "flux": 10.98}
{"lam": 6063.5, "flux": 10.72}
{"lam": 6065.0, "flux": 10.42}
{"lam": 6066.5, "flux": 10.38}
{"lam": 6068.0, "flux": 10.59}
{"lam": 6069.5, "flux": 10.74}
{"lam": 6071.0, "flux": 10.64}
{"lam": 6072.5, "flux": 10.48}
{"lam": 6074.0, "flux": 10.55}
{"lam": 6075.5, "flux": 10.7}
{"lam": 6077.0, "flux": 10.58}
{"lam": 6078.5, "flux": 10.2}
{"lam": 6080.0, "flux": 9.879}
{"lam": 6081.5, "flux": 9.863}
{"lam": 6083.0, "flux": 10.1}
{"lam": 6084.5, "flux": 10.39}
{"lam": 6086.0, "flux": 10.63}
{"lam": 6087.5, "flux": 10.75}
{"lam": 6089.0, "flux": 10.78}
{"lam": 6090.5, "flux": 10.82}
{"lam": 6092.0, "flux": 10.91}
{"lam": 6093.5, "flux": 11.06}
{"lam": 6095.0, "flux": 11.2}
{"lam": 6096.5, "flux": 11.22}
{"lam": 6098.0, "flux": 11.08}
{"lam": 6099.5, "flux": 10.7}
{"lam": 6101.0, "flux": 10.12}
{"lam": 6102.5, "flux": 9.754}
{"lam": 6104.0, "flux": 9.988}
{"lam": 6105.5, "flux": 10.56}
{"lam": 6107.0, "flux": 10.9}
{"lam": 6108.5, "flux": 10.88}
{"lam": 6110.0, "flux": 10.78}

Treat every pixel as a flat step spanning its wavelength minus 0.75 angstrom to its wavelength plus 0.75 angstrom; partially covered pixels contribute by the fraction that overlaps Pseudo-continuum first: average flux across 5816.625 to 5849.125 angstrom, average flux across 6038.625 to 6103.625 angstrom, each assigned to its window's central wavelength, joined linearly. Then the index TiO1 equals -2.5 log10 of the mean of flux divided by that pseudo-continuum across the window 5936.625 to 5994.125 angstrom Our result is 0.261 mag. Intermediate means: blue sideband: 9.65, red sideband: 10.5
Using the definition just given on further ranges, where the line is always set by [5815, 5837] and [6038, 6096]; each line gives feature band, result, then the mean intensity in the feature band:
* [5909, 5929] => 0.38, 6.98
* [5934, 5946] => 0.26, 7.83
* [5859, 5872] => 0.18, 8.22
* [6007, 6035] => 0.13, 9.2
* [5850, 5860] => 0.15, 8.38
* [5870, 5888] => 0.44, 6.5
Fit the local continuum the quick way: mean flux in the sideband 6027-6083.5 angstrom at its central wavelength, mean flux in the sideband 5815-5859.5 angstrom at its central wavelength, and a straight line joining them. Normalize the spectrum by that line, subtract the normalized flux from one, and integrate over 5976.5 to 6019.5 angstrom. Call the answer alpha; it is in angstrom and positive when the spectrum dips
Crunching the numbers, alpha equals 5.8 angstrom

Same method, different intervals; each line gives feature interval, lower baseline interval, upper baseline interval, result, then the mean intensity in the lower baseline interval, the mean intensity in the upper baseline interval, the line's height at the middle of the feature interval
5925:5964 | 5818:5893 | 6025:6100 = 6.5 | 8.12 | 10.4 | 9.09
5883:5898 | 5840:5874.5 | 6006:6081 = 8.0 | 8.63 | 9.93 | 8.86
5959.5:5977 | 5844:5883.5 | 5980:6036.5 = 1.4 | 8.06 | 8.95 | 8.7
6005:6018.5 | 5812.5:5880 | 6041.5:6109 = 1.7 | 8.85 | 10.6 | 10.1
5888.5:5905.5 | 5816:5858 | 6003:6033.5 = 8.5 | 9.37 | 9.06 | 9.27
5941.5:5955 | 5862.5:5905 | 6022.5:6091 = -0.3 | 6.02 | 10.3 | 7.6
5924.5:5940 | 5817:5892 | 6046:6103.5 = 2.6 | 8.19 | 10.6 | 9.04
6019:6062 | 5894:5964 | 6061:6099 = -1.4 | 6.97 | 10.6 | 9.67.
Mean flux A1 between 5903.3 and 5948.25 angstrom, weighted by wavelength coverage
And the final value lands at 7.23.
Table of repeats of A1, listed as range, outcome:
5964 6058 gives 9.11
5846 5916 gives 6.7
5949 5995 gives 8.04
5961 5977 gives 8.08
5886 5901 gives 4.1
